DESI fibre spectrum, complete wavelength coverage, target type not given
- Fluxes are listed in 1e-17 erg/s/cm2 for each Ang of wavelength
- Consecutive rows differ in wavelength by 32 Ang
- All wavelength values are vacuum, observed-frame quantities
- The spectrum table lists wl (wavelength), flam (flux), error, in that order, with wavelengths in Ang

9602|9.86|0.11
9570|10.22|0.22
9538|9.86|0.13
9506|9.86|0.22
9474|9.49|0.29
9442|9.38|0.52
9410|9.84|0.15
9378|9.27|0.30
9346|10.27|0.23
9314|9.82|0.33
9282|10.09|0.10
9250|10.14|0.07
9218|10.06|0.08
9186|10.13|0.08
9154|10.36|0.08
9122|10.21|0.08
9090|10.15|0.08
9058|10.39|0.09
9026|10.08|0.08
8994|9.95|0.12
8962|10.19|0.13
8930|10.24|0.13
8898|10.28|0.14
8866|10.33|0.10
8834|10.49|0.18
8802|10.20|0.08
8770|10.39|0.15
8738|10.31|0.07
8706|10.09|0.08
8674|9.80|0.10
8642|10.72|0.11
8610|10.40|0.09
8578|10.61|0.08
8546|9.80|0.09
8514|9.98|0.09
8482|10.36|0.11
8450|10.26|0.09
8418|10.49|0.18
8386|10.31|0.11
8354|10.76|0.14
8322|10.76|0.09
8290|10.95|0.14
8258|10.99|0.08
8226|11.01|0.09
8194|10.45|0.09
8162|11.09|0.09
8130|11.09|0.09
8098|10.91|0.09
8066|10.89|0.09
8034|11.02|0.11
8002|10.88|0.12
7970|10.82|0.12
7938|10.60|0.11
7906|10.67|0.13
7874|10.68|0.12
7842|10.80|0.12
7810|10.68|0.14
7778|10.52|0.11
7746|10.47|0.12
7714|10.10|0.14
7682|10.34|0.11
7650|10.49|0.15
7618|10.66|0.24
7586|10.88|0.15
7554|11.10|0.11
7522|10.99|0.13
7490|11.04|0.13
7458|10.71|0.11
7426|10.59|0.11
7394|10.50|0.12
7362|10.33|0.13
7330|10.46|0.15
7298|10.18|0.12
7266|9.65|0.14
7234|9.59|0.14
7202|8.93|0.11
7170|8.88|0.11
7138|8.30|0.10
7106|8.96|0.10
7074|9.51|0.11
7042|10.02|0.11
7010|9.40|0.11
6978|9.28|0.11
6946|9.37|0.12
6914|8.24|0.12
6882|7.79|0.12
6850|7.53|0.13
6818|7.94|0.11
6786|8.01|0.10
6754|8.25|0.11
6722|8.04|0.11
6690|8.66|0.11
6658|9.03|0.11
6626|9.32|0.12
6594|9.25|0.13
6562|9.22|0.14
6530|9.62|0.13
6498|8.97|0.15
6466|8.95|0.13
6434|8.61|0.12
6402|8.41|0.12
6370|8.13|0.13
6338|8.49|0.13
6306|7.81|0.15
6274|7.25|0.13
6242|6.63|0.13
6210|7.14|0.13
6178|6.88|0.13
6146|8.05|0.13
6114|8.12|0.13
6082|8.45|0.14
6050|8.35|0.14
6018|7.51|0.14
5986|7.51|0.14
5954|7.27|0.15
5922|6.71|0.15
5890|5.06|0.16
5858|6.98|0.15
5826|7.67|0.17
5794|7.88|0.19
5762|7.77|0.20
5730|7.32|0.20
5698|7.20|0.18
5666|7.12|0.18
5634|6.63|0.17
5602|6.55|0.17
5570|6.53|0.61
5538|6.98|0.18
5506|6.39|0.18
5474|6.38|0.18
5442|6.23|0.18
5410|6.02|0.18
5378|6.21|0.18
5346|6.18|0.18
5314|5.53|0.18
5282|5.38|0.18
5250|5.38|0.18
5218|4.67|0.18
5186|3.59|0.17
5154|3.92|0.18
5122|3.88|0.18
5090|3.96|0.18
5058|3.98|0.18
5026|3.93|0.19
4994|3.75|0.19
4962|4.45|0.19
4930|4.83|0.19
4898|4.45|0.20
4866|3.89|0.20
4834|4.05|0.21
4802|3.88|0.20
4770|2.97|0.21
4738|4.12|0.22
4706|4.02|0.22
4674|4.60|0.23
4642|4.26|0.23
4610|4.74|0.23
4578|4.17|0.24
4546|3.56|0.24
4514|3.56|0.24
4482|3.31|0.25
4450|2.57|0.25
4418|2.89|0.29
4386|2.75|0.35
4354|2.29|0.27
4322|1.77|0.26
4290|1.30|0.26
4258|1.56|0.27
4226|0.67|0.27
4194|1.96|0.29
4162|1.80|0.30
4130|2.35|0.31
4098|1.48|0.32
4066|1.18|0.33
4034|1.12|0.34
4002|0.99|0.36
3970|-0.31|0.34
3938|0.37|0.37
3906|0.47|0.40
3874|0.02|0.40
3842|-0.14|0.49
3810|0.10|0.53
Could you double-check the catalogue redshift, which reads 0.00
